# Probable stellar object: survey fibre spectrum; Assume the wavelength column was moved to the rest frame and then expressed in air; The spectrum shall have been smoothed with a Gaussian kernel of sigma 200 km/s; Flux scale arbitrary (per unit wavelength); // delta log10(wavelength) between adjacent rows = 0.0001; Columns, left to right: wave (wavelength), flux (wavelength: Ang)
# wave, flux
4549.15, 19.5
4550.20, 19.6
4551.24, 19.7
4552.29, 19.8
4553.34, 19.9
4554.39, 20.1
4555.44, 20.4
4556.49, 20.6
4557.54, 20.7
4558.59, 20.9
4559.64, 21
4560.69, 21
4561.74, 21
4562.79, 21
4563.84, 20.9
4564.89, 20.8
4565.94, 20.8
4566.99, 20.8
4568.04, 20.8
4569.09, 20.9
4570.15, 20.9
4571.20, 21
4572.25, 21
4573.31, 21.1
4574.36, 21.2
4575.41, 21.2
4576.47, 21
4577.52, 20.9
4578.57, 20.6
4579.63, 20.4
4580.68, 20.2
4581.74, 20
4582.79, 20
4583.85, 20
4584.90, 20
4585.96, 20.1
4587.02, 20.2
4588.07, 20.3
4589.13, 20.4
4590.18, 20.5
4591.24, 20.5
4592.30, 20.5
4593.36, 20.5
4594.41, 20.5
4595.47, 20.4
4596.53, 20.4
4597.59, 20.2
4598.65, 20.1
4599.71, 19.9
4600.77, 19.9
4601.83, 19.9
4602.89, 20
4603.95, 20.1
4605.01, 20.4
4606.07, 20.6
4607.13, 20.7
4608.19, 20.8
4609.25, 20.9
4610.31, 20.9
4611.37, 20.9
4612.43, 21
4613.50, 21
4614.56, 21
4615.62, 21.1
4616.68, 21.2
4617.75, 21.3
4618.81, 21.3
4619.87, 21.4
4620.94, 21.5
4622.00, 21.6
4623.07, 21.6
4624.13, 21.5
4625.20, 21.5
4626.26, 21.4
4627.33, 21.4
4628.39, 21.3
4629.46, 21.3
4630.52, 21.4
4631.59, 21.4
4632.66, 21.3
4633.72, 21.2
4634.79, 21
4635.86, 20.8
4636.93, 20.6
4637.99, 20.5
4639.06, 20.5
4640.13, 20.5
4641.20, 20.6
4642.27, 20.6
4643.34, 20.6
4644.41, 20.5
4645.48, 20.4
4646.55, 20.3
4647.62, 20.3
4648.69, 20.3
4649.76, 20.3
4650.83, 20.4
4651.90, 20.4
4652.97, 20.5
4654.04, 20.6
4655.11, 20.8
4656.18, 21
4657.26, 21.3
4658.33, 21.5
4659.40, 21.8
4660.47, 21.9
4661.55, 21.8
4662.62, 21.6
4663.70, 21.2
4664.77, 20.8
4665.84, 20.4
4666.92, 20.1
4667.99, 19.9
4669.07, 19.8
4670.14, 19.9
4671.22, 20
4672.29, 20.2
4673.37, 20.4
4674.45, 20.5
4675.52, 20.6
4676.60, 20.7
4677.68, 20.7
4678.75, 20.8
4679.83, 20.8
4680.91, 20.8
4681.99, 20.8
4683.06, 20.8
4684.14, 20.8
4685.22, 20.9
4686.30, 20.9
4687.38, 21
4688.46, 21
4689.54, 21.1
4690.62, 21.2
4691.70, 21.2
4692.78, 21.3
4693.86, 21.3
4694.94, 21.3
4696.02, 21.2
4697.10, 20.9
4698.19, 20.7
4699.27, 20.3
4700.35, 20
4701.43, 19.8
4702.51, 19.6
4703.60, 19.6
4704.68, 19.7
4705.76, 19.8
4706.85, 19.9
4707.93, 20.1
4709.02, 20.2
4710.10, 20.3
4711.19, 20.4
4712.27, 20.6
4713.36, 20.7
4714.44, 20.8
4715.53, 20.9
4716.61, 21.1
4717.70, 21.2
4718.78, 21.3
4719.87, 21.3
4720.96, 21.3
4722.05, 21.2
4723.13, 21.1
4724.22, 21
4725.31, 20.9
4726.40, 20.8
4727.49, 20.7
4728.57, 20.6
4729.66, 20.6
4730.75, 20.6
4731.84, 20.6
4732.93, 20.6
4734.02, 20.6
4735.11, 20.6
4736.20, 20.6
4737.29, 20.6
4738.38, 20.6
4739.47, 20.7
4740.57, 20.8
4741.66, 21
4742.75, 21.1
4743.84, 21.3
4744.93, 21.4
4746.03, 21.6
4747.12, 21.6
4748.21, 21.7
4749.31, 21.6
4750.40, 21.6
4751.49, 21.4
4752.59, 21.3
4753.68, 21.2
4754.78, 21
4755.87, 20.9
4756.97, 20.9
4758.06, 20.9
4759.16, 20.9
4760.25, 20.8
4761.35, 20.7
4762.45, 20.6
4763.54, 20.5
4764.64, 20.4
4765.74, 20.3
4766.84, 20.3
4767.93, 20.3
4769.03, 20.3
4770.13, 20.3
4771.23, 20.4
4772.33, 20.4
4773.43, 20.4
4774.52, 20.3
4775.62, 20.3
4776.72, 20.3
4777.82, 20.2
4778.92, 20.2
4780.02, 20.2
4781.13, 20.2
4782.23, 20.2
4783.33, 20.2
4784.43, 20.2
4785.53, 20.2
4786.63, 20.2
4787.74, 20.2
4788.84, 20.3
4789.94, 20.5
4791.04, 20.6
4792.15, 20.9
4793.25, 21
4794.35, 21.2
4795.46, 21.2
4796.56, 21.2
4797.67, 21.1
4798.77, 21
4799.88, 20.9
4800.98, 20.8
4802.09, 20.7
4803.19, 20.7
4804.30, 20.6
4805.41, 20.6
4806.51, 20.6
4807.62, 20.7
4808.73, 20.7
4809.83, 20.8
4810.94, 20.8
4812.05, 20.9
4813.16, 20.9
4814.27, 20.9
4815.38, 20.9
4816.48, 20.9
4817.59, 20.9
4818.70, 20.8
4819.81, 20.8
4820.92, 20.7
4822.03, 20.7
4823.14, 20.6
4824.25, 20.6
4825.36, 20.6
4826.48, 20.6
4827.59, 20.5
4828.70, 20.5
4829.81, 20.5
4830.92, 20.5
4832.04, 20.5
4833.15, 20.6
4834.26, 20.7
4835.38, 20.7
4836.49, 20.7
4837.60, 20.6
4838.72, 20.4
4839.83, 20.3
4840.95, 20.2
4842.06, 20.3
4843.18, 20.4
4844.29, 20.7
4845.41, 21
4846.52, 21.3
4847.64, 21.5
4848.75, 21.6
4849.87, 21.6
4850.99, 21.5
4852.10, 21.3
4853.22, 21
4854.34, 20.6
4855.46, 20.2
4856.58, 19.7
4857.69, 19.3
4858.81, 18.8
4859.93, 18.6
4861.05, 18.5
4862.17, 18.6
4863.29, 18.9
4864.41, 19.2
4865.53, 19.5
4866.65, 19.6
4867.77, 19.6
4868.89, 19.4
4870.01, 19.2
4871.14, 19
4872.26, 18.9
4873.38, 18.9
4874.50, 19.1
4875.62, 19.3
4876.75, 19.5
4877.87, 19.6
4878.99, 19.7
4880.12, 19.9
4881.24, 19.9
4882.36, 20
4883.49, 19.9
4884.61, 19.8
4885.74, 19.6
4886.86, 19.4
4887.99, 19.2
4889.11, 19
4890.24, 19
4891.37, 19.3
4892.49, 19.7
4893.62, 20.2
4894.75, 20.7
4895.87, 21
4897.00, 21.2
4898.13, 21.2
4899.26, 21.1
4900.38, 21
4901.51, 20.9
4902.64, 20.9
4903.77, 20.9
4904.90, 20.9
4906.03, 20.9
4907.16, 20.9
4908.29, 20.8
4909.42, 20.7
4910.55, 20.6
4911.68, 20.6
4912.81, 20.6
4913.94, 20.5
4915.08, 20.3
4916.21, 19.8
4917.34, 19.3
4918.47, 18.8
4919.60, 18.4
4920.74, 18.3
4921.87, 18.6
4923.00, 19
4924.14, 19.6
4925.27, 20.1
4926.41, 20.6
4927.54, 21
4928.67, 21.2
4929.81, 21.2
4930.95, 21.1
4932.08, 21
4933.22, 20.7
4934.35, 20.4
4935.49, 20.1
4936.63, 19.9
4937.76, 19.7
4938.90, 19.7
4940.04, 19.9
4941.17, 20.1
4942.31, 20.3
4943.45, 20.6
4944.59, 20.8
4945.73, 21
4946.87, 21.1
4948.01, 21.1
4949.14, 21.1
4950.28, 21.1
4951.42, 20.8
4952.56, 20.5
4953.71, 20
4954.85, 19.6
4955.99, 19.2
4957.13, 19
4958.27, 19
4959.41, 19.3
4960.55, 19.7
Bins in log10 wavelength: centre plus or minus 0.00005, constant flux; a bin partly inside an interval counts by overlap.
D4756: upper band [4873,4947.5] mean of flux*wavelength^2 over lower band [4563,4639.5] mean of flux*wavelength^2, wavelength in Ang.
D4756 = 1.10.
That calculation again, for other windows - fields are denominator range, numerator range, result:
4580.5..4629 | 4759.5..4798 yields 1.07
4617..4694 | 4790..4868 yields 1.06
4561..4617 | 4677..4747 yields 1.06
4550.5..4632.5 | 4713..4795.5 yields 1.07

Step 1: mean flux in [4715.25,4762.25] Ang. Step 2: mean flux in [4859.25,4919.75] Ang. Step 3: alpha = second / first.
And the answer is 0.95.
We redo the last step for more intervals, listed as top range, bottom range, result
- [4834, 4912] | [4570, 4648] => 0.97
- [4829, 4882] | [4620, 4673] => 0.96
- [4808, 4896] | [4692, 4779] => 0.97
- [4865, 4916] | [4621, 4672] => 0.96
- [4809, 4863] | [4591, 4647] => 0.99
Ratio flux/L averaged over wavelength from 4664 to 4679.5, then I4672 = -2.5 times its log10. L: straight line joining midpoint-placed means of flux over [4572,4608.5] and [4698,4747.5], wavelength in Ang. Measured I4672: 0.01 mag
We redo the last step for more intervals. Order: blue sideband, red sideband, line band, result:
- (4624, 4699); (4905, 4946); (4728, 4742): 0.00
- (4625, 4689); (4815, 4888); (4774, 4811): -0.01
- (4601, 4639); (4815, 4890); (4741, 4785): -0.01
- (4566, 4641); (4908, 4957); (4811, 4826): -0.02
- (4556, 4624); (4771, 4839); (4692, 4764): -0.01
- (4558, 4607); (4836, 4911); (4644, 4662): -0.02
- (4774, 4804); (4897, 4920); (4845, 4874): 0.03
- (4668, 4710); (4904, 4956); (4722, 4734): -0.01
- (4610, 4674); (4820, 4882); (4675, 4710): 0.00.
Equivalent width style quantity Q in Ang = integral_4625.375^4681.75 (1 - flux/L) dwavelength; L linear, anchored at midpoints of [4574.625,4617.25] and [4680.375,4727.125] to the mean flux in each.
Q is -0.4 Ang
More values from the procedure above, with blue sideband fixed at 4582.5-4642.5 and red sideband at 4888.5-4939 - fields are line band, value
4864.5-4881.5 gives 0.8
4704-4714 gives 0.2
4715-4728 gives -0.3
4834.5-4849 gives -0.3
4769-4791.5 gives 0.2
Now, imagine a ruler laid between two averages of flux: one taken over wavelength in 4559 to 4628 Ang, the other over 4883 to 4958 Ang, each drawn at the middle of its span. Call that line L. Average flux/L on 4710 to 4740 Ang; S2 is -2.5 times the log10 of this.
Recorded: -0.01 mag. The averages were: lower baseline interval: 20.7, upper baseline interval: 20.2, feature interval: 20.8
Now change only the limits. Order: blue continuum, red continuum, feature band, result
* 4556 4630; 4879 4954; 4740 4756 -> -0.041 mag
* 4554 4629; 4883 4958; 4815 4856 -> -0.021 mag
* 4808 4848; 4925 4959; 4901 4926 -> 0.022 mag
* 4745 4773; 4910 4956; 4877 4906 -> 0.011 mag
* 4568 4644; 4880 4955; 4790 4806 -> -0.023 mag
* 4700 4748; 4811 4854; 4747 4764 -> -0.020 mag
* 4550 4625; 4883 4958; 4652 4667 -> -0.028 mag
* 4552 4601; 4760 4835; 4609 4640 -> -0.032 mag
